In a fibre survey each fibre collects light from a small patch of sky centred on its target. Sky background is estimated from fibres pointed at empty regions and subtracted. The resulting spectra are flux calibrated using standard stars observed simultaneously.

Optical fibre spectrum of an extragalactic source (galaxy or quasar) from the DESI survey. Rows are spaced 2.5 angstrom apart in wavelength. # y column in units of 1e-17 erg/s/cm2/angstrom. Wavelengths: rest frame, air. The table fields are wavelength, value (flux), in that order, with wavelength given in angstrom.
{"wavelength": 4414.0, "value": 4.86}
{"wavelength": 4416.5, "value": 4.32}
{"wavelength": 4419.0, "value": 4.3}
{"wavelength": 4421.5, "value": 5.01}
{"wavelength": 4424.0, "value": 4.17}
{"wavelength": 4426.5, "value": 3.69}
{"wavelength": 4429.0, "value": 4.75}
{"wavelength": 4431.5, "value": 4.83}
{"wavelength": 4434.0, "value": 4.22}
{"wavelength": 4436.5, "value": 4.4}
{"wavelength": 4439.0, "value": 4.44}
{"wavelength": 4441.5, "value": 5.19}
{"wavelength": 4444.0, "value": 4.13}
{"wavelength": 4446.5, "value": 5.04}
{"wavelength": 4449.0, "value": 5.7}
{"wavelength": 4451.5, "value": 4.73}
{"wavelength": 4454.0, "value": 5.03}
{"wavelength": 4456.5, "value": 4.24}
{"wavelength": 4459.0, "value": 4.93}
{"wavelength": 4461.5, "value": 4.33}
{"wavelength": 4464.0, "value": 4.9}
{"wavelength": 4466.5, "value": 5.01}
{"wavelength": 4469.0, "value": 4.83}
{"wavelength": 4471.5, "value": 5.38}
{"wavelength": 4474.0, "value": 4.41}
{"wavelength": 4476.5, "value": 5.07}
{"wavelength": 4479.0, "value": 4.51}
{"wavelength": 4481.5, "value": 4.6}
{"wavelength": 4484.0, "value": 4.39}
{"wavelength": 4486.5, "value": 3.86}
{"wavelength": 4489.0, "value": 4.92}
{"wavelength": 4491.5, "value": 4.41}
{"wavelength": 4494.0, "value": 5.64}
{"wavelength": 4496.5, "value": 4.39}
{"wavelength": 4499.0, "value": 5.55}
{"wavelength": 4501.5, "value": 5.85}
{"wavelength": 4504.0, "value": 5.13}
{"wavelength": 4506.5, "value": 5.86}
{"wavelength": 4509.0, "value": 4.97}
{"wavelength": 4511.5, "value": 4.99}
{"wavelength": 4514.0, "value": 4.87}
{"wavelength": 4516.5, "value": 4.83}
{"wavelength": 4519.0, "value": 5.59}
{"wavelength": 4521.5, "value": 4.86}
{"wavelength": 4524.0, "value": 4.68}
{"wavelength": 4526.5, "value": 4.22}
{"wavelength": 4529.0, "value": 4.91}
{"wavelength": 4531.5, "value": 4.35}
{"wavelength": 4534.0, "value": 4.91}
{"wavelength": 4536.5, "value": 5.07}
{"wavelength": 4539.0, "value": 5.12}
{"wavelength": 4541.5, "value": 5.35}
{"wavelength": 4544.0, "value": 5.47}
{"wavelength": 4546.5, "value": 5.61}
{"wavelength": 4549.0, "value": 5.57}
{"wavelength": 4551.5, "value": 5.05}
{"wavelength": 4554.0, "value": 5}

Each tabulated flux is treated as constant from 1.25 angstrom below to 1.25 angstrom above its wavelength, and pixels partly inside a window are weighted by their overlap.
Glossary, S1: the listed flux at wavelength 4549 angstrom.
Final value 5.57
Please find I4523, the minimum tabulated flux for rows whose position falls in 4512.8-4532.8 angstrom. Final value 4.22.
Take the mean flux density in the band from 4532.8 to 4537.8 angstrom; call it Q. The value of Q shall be 4.99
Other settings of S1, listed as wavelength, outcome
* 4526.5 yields 4.22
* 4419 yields 4.3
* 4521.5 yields 4.86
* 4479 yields 4.51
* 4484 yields 4.39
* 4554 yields 5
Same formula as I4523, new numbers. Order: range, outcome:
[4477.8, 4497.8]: 3.86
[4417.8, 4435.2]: 3.69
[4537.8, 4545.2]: 5.12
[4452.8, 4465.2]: 4.24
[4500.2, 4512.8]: 4.97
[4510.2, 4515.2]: 4.87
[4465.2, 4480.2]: 4.41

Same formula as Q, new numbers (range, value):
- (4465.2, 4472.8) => 5.07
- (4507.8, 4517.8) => 4.92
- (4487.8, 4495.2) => 4.99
